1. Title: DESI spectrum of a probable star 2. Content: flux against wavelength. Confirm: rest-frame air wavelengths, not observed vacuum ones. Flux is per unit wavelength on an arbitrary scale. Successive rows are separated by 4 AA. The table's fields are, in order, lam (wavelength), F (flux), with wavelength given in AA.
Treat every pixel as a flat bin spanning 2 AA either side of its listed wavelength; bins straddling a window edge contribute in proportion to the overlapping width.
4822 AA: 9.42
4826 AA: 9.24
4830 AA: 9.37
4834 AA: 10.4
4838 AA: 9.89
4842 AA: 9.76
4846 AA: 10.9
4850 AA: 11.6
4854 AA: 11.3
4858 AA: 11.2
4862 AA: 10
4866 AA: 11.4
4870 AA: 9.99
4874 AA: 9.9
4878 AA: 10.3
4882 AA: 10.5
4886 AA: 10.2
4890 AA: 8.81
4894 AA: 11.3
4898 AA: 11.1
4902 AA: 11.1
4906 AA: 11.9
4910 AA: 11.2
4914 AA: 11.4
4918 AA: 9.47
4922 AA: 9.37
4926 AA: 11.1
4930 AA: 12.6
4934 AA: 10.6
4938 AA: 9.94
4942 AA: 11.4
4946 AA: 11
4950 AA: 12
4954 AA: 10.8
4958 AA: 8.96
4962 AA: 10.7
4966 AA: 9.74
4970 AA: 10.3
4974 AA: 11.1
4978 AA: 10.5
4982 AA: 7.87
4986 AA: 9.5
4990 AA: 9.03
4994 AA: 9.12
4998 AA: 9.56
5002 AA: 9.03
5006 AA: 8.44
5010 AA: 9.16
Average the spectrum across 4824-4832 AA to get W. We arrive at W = 9.3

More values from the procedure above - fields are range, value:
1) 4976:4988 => 9.29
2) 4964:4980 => 10.4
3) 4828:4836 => 9.88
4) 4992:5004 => 9.24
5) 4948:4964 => 10.6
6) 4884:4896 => 10.1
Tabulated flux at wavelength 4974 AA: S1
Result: 11.1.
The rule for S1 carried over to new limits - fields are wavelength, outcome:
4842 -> 9.76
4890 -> 8.81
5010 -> 9.16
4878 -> 10.3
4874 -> 9.9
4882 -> 10.5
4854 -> 11.3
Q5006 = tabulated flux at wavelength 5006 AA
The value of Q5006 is 8.44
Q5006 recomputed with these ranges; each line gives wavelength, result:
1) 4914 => 11.4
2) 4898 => 11.1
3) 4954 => 10.8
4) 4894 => 11.3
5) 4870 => 9.99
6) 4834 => 10.4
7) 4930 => 12.6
